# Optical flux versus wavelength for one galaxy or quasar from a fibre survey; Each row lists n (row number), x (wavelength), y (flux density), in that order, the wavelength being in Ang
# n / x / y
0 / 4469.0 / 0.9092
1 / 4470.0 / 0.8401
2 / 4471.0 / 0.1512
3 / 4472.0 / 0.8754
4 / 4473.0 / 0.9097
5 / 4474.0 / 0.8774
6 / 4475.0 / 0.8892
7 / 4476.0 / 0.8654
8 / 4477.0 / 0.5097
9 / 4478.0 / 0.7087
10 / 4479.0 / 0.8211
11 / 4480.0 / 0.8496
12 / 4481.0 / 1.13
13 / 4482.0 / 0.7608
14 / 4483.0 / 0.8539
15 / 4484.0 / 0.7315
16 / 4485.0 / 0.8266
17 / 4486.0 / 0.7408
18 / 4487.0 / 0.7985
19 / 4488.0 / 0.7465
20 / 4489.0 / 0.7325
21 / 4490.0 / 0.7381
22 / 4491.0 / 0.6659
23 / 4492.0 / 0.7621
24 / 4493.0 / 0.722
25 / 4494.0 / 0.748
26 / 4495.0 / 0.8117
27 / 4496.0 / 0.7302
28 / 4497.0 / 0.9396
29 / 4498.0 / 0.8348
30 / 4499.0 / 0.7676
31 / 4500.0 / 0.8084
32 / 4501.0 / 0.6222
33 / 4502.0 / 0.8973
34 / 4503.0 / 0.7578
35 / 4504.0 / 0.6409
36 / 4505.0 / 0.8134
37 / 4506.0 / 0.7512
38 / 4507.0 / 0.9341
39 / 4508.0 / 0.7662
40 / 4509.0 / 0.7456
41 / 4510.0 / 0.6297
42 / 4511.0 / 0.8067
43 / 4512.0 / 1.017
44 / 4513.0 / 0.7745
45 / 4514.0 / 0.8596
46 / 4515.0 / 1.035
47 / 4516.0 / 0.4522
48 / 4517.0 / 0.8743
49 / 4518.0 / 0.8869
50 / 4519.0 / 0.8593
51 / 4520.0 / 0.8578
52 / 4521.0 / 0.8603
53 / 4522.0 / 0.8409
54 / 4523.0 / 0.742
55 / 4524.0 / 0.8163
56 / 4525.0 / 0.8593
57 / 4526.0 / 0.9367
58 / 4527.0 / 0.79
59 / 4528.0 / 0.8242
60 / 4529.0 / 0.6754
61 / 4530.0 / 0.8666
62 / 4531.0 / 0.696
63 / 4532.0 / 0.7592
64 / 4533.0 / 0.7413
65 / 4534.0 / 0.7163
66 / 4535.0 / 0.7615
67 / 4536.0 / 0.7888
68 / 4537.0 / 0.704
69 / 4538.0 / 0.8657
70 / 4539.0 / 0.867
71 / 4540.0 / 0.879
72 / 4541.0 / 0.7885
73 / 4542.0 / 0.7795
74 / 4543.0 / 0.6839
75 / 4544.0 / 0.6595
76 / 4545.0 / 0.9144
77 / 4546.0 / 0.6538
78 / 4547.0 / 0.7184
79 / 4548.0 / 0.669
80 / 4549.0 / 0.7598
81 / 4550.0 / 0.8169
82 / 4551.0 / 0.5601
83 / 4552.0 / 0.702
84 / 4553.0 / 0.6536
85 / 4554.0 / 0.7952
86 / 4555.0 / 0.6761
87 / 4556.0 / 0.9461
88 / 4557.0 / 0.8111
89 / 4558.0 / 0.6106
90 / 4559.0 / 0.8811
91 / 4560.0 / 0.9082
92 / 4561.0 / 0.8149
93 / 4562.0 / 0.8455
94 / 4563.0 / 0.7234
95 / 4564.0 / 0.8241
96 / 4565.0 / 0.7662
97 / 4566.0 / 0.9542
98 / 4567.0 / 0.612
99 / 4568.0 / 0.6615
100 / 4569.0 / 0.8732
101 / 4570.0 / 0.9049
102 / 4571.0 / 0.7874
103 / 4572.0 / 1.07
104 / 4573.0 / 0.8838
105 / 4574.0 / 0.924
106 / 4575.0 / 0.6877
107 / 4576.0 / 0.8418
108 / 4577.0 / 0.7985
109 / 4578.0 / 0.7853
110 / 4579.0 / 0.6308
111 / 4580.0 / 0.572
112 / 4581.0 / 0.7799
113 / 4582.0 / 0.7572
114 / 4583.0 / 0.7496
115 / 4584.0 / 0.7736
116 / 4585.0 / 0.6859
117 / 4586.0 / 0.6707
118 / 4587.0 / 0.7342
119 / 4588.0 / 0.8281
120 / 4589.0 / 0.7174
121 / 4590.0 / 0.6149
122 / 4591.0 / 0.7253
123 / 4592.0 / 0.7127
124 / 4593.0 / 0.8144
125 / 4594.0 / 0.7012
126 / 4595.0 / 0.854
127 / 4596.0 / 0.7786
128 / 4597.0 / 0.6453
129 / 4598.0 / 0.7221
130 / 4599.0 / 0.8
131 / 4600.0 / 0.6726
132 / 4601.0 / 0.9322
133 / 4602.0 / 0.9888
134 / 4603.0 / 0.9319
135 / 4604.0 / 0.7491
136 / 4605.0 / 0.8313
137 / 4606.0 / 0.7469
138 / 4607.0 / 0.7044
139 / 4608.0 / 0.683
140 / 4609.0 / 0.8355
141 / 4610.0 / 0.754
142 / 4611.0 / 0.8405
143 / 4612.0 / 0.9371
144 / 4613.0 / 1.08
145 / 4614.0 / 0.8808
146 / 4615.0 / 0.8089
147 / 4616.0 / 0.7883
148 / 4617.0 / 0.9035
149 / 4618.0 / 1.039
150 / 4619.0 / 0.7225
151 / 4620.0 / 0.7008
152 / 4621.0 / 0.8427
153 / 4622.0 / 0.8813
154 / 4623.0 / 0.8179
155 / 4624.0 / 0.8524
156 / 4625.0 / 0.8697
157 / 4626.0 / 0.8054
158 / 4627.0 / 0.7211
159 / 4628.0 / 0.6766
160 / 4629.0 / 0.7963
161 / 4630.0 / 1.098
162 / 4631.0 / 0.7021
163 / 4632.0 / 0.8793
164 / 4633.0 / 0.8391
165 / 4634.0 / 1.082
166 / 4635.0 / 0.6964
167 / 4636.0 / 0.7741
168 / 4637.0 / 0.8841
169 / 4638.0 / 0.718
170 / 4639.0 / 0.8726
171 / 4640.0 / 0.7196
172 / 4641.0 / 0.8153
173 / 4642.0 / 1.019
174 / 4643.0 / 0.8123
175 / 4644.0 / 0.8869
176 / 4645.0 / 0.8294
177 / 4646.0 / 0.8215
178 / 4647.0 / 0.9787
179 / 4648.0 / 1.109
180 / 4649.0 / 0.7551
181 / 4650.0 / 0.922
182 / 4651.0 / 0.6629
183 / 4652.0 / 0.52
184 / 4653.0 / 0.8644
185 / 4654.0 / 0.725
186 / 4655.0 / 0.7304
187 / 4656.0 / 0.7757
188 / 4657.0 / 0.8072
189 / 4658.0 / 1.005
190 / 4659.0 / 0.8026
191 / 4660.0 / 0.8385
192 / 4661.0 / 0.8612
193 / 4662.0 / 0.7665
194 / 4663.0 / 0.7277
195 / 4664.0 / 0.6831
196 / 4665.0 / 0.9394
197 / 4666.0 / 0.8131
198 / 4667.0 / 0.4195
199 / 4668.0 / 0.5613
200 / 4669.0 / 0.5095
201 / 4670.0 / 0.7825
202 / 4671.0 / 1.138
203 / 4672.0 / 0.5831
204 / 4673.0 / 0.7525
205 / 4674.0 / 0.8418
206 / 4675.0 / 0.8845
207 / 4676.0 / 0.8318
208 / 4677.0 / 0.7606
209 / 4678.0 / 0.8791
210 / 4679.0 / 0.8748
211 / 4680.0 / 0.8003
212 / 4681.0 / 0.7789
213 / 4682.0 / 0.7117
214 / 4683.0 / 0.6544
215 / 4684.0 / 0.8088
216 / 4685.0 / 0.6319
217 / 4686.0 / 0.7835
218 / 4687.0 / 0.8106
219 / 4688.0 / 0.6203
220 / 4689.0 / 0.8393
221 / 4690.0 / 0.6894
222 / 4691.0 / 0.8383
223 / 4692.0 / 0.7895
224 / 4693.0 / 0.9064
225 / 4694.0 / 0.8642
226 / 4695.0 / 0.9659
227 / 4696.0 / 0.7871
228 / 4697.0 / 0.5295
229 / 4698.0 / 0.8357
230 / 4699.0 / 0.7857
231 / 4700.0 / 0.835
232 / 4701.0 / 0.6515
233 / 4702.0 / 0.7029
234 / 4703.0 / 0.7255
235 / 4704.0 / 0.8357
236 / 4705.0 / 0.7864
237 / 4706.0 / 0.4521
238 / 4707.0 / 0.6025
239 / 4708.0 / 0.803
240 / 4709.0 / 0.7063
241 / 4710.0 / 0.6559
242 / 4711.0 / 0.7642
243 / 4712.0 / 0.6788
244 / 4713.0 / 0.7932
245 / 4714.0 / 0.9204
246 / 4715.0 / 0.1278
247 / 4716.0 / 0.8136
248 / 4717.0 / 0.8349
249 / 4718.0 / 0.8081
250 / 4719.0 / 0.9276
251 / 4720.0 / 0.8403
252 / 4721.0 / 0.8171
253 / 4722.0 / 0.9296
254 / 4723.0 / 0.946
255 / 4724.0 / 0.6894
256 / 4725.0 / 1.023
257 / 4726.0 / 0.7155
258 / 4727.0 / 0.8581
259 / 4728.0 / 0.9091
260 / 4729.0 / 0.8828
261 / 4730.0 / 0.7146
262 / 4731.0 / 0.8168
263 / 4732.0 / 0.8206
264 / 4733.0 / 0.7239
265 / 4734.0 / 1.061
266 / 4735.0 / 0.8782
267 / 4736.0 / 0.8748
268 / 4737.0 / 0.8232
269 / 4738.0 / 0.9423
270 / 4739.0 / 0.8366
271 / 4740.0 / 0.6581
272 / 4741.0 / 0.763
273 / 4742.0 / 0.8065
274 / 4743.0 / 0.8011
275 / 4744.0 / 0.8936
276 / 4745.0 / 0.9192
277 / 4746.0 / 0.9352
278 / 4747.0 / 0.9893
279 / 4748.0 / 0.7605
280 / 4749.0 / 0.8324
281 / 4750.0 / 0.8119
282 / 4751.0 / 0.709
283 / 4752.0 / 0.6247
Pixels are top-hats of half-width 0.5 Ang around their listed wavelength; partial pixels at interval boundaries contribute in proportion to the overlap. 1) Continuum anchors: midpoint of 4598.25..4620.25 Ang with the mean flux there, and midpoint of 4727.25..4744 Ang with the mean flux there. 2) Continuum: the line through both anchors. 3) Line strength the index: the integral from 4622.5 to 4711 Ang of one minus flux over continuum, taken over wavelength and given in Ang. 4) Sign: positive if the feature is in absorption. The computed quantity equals 5.0 Ang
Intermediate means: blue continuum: 0.833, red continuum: 0.834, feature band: 0.787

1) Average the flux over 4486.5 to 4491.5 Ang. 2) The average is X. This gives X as 0.736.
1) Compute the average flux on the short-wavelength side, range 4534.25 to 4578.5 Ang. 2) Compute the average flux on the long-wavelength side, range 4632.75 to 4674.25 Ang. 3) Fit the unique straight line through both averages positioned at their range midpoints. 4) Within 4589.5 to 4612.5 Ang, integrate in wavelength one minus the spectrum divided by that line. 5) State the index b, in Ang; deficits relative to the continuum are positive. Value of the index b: 0.33 Ang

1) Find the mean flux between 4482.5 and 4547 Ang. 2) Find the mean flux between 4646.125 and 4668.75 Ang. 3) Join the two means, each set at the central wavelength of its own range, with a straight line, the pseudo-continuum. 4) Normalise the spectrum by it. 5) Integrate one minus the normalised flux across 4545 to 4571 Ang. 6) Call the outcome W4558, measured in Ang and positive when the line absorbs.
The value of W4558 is 0.6 Ang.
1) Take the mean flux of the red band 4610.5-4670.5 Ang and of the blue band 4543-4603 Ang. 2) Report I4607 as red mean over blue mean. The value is 1.06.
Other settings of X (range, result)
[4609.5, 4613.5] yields 0.903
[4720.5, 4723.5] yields 0.898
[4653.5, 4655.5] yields 0.728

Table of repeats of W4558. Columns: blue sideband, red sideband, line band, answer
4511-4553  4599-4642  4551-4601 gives 2.5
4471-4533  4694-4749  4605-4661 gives -2.4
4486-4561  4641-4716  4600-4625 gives -2.1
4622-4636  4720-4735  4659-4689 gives 2.8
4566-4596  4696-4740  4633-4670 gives -1.1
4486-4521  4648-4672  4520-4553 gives 0.5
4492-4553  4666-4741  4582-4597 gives 0.8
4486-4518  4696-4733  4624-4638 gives -1.1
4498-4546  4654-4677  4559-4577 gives -0.9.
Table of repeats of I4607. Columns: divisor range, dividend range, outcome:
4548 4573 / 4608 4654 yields 1.06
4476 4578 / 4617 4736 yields 1.01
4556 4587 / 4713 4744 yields 1.04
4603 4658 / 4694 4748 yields 0.96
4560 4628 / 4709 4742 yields 1.01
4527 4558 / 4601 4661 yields 1.10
